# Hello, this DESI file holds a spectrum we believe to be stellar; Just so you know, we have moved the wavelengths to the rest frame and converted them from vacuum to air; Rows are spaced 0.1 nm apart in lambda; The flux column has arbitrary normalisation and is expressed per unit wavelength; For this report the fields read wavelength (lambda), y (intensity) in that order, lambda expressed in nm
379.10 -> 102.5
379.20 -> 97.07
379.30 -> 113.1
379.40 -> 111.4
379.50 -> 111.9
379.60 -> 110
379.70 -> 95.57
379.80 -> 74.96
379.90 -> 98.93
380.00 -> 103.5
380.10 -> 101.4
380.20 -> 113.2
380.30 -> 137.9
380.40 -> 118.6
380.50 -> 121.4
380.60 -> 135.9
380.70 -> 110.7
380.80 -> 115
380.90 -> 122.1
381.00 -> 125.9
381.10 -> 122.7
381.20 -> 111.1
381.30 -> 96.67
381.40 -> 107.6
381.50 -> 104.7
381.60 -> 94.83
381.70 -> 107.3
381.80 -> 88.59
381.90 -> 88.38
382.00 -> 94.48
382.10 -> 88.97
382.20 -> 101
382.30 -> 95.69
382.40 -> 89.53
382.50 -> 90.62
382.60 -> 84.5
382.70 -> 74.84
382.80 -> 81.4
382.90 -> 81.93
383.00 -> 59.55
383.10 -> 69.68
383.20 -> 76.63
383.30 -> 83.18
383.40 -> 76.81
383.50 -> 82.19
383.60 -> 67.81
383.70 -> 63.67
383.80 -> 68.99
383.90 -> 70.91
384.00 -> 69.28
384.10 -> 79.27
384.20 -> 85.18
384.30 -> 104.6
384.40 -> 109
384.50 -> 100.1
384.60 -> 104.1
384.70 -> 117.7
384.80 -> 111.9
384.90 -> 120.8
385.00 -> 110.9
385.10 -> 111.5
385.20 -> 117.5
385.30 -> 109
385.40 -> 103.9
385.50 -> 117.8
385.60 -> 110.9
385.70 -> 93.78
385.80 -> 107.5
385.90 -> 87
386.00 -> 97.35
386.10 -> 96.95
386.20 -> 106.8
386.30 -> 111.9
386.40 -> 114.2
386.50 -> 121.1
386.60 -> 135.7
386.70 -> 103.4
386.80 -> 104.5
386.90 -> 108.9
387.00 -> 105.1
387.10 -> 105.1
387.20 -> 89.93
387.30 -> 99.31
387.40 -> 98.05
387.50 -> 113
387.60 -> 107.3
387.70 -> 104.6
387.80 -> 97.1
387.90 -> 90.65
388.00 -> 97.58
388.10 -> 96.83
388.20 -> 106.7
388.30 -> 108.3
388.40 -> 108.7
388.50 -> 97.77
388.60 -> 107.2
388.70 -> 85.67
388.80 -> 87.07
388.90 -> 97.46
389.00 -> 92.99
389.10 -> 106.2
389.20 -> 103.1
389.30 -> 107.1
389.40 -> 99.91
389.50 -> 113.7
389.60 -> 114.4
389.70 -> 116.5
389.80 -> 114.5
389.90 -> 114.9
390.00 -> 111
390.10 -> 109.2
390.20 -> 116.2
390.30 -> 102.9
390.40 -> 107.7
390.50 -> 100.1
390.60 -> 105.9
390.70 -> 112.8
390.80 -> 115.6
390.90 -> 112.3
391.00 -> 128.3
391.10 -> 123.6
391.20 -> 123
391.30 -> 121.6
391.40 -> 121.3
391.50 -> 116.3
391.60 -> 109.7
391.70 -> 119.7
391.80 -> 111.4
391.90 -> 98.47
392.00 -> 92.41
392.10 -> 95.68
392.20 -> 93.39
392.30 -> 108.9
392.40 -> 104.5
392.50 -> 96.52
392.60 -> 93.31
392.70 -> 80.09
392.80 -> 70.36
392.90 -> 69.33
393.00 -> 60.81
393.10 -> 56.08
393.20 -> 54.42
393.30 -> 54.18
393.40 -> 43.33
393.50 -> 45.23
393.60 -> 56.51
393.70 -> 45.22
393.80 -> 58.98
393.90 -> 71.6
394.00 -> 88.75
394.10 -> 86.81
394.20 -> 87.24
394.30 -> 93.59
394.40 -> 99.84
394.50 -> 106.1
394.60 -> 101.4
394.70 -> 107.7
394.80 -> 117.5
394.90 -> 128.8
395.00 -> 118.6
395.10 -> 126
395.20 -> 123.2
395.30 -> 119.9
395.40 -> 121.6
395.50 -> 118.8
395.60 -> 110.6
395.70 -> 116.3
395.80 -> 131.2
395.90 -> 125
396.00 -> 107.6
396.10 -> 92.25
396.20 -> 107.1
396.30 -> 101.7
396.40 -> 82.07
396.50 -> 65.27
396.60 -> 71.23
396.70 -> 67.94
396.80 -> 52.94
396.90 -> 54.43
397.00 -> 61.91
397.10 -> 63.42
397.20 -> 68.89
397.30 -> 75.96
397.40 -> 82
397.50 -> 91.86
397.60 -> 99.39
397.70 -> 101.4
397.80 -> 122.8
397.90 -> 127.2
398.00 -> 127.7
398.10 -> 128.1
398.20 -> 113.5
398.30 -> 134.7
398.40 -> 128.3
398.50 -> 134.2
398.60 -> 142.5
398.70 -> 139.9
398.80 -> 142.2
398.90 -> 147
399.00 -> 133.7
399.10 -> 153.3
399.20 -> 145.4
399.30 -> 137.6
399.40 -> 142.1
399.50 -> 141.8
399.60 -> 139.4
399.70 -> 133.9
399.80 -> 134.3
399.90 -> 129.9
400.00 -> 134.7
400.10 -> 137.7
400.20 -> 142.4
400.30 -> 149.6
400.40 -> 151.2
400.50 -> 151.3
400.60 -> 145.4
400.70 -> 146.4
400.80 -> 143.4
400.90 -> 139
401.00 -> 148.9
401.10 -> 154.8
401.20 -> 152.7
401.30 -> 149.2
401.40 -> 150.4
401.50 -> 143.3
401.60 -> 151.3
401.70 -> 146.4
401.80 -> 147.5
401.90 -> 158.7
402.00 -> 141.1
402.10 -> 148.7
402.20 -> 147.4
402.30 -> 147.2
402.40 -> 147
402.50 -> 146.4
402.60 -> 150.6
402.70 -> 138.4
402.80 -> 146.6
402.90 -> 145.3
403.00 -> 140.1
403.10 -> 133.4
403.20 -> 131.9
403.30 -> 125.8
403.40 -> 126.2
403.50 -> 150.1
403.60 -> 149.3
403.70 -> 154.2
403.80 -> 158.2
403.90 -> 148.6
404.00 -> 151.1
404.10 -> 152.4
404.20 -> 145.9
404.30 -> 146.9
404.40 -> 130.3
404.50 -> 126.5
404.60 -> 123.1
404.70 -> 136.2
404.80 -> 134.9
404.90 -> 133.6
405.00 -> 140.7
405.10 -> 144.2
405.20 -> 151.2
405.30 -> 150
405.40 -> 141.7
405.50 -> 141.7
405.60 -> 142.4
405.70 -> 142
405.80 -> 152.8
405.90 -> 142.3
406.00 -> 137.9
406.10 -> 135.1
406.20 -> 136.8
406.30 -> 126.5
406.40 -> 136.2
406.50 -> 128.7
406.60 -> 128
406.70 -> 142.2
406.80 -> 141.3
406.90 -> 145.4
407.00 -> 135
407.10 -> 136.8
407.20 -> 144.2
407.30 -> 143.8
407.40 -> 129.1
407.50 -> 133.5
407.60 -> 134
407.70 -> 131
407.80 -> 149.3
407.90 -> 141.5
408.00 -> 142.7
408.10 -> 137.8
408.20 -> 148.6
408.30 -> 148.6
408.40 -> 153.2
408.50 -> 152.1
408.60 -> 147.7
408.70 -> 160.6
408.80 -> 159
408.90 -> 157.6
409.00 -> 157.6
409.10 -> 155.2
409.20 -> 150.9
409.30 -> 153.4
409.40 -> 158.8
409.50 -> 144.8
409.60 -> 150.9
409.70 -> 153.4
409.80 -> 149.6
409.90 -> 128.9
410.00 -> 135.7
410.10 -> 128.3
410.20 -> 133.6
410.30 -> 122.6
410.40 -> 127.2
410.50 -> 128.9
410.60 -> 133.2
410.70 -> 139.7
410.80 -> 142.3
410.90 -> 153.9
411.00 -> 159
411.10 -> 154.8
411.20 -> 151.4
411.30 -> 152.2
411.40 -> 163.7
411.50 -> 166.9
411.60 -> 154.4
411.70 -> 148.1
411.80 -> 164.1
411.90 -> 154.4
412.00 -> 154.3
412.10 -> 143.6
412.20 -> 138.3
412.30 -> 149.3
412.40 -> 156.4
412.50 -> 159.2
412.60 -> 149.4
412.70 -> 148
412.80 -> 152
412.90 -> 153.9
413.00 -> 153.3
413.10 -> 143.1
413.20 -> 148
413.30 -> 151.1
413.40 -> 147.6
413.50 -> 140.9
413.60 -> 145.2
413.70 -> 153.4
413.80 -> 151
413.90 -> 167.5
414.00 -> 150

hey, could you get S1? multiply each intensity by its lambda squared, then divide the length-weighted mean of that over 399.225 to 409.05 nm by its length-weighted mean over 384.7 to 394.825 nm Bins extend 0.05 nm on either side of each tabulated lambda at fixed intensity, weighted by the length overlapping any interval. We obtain 1.5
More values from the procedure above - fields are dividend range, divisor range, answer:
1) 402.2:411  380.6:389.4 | 1.60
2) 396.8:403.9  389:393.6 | 1.41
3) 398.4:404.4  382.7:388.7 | 1.59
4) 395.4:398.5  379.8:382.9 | 1.03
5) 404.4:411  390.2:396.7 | 1.56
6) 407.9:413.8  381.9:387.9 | 1.75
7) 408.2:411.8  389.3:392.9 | 1.52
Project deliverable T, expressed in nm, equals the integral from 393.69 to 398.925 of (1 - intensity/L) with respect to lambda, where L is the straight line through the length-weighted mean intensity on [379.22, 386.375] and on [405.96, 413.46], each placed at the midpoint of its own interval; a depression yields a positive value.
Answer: 0.84 nm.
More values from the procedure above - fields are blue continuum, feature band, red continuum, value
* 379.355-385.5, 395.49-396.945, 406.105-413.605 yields 0.34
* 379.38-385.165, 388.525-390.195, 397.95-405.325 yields 0.13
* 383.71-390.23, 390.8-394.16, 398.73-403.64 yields 0.84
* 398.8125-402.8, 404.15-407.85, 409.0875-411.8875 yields 0.19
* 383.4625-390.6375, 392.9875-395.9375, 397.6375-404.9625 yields 0.72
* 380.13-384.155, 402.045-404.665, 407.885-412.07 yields -0.14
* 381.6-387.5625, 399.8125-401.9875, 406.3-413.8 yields -0.31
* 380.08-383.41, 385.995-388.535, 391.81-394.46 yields -0.46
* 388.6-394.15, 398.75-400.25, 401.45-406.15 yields -0.16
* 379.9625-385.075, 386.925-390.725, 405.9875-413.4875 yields 0.15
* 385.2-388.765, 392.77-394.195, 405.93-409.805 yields 0.67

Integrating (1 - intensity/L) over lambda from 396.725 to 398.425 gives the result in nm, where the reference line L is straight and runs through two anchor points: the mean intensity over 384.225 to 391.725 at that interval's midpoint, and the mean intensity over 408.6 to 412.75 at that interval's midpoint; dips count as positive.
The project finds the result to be 0.41 nm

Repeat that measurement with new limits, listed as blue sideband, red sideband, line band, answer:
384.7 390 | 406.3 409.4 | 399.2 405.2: -0.44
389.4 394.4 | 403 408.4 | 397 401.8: -0.45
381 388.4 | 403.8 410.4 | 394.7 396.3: 0.03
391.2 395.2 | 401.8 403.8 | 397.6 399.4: -0.18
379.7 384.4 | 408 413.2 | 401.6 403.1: -0.15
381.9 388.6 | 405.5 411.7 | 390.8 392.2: -0.04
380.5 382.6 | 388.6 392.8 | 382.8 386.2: 0.39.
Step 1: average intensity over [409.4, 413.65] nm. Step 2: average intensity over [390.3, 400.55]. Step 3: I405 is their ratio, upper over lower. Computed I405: 1.39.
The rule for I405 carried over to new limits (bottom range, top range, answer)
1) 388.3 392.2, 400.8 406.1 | 1.33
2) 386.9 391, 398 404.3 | 1.36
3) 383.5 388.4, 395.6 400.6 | 1.15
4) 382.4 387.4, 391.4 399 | 1.01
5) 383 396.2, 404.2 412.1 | 1.44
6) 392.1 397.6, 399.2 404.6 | 1.64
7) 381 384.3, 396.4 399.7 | 1.27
